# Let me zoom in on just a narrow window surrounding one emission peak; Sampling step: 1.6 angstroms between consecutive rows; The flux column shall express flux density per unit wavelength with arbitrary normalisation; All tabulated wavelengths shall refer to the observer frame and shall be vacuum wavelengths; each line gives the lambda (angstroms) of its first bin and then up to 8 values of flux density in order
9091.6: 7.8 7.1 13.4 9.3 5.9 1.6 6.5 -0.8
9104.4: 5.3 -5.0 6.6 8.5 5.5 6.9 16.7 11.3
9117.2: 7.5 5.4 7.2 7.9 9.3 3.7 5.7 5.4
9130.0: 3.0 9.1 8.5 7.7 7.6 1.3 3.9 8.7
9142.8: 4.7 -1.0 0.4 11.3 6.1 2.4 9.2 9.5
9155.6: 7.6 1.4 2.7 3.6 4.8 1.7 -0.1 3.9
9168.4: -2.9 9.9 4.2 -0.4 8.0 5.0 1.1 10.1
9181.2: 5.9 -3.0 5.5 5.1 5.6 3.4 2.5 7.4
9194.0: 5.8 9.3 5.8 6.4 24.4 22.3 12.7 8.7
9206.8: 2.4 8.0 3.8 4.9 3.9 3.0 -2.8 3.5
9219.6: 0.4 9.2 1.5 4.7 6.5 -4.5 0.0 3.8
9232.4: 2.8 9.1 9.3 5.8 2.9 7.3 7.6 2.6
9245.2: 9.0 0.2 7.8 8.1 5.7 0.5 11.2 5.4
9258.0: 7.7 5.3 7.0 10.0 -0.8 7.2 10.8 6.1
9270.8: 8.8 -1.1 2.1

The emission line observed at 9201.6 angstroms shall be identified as Hbeta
